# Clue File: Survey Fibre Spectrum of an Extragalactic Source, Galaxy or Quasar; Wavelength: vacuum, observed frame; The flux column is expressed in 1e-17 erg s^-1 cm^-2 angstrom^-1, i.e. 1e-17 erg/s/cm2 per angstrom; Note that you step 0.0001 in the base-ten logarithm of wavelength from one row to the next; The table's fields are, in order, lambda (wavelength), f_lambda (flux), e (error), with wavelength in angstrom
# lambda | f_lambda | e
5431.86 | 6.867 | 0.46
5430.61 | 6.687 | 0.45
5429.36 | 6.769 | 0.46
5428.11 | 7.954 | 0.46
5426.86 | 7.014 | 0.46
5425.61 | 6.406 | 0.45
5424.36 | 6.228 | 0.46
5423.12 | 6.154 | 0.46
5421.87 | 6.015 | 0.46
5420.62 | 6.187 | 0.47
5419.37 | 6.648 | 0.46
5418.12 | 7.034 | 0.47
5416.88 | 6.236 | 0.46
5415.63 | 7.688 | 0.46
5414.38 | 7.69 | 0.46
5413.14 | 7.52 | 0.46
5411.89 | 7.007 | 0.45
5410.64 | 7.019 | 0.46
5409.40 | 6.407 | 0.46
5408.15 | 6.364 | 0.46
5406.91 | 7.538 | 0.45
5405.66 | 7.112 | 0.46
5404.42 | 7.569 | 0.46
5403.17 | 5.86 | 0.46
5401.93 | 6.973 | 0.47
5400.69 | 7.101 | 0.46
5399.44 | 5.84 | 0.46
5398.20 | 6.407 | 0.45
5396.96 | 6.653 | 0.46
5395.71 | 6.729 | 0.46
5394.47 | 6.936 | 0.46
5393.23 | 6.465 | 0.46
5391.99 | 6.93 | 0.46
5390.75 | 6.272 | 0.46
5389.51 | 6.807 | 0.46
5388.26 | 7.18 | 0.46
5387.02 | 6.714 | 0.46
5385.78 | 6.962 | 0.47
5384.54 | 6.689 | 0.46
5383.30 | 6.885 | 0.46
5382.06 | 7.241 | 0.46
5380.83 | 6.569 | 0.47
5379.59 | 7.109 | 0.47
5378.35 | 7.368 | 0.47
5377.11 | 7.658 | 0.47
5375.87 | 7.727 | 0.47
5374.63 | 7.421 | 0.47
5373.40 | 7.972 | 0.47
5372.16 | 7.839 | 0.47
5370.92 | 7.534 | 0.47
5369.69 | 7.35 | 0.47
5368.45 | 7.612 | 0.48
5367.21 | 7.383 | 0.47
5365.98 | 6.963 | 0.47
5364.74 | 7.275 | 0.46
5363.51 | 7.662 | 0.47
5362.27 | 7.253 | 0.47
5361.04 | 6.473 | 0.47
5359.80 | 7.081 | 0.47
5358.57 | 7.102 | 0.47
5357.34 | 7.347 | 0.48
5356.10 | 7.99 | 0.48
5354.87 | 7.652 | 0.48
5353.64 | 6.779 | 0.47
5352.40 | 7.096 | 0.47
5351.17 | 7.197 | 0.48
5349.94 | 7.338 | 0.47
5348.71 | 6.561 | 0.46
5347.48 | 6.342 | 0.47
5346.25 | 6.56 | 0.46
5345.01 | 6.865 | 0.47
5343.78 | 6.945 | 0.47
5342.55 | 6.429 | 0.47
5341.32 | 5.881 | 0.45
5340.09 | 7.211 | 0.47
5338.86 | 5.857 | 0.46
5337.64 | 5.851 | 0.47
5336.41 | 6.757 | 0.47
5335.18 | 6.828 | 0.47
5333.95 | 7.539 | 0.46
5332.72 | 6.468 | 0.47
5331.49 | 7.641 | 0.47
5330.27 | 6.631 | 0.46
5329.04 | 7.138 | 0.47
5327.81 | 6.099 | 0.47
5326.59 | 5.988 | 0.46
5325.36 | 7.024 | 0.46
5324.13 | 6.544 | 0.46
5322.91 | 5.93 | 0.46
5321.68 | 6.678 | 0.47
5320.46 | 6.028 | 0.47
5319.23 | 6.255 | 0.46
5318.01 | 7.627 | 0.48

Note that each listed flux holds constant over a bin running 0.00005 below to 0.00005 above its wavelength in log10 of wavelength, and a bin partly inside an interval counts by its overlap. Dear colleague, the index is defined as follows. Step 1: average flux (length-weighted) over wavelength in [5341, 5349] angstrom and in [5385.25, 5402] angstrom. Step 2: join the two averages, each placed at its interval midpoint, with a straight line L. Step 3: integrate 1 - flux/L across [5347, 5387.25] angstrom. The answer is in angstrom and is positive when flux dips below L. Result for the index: -3.8 angstrom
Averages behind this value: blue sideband 6.53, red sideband 6.7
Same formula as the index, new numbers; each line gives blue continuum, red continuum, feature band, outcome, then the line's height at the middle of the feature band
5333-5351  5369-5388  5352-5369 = -0.7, 6.96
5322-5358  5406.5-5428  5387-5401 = 0.3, 6.79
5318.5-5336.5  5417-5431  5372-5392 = -1.5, 6.64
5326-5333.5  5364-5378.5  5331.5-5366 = 0.7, 7.07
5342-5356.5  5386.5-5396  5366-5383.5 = -1.4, 6.84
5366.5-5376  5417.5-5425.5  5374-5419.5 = 0.2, 6.98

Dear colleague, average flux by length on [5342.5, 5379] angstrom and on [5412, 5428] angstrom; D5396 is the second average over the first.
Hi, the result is 0.9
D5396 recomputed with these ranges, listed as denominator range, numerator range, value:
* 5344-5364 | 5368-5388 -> 1.03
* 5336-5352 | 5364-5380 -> 1.13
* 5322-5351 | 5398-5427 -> 1.02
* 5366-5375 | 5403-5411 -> 0.91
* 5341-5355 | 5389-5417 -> 1.01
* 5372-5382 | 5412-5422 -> 0.93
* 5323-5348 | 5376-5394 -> 1.05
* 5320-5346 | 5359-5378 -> 1.12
